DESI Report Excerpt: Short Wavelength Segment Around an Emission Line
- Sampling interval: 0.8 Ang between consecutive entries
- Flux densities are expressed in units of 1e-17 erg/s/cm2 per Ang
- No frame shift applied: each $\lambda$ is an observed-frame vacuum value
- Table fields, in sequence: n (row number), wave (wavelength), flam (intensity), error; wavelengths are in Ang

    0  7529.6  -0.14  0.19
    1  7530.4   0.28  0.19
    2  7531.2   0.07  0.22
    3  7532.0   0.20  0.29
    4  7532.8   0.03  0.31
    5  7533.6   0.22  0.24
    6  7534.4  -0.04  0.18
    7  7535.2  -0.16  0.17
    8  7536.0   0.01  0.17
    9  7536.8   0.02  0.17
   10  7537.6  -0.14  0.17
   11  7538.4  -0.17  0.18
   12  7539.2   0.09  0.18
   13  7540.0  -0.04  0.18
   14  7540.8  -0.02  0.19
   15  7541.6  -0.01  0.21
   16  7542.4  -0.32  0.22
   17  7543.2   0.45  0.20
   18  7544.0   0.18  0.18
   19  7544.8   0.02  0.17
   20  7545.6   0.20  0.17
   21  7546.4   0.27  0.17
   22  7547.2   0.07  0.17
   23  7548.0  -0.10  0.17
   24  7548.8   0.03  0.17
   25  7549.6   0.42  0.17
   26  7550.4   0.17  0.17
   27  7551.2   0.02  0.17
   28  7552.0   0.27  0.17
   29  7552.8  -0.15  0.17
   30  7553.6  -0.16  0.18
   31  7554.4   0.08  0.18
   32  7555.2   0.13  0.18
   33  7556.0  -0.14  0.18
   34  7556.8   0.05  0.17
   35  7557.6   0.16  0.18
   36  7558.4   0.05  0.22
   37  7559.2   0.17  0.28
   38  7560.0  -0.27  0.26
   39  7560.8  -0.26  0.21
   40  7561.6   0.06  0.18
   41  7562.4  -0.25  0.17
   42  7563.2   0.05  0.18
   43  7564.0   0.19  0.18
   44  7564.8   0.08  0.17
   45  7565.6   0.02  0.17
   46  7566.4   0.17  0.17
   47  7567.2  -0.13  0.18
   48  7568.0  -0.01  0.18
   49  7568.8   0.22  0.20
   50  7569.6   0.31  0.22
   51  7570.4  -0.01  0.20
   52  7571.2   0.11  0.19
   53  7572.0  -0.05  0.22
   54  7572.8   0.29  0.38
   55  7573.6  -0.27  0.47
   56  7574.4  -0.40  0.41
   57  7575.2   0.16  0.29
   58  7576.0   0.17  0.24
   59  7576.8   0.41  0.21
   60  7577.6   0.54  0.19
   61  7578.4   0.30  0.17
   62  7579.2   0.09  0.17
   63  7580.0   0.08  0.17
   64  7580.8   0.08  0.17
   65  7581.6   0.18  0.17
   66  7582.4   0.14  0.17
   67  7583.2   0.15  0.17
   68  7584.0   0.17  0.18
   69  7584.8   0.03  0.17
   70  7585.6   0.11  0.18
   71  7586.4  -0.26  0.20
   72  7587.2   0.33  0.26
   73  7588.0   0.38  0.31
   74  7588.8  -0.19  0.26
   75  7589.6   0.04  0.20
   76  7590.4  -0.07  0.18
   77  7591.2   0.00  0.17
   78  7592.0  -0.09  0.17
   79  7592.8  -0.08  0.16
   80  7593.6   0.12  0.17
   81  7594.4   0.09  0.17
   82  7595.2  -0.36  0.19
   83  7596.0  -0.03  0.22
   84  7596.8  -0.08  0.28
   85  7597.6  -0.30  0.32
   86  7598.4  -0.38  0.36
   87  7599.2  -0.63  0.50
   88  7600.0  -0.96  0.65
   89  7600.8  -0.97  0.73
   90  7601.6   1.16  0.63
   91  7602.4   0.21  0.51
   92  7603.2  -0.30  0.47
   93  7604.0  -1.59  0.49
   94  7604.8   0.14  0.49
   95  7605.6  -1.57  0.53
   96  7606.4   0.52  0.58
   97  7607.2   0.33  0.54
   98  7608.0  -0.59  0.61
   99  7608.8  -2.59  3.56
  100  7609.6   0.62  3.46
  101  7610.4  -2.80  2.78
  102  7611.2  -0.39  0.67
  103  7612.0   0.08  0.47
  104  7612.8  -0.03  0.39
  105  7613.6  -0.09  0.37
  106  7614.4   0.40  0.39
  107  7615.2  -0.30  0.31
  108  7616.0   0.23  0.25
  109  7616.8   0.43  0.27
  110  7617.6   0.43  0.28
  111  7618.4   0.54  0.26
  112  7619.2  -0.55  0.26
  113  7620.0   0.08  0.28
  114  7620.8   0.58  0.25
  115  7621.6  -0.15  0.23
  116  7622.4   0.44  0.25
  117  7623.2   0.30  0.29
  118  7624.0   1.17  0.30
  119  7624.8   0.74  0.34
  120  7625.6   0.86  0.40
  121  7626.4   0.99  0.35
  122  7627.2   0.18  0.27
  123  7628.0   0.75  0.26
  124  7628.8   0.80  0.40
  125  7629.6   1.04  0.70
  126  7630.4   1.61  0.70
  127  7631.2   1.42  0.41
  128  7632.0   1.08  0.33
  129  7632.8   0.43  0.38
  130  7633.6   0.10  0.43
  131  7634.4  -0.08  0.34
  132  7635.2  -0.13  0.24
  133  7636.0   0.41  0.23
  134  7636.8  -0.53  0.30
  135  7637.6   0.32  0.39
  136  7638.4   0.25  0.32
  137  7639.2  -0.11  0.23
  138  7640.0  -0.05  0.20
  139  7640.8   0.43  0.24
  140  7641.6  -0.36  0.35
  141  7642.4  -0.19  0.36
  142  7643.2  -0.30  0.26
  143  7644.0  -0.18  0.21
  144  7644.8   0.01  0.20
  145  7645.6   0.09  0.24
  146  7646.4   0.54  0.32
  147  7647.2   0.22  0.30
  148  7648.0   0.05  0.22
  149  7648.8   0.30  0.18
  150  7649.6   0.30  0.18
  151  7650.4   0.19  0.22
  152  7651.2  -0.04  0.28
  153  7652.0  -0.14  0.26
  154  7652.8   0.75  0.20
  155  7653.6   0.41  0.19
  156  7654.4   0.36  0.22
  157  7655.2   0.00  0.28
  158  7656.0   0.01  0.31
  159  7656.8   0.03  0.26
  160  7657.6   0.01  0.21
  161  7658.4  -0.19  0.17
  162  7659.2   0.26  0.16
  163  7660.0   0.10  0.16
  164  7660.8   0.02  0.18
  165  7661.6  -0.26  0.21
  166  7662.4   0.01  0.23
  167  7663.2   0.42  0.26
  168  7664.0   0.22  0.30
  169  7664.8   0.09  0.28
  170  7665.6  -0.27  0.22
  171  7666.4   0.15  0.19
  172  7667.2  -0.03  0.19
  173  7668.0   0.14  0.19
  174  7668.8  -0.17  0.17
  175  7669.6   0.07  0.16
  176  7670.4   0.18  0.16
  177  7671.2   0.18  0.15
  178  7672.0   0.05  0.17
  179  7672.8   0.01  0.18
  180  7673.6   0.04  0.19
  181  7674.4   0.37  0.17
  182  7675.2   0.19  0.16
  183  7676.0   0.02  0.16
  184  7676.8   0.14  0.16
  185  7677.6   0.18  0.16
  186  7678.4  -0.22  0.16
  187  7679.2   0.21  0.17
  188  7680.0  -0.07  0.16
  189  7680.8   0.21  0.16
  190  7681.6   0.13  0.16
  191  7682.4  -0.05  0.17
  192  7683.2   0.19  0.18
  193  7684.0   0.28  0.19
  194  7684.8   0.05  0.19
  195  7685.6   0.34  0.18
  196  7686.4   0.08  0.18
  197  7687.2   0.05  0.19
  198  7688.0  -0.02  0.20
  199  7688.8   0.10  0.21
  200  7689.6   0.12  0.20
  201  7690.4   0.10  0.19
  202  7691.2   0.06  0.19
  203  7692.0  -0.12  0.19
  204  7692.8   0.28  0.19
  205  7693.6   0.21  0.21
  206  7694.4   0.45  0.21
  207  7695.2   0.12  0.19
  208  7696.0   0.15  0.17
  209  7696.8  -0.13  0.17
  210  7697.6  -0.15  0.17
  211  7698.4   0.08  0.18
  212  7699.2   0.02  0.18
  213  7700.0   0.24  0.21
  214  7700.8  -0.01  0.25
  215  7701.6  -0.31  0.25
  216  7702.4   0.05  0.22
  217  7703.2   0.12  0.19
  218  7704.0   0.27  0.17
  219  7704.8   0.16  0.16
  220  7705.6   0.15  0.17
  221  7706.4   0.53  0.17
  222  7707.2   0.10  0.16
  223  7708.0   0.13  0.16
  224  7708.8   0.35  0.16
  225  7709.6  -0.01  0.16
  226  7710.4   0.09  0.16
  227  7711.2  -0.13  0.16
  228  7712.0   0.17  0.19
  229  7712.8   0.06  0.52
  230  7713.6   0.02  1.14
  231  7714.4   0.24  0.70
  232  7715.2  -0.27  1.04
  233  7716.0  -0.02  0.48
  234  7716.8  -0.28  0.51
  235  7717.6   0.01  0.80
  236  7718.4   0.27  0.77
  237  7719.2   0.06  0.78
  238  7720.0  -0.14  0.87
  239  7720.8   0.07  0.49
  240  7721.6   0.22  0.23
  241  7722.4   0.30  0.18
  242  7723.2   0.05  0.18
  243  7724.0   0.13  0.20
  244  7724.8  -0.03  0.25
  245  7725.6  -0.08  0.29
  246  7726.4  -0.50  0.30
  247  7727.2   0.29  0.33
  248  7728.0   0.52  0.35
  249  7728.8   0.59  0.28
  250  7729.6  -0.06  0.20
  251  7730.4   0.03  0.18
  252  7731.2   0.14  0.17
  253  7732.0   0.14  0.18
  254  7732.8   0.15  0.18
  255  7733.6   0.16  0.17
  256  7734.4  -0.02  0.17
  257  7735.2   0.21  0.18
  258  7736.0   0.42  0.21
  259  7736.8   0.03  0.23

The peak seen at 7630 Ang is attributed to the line [O II]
